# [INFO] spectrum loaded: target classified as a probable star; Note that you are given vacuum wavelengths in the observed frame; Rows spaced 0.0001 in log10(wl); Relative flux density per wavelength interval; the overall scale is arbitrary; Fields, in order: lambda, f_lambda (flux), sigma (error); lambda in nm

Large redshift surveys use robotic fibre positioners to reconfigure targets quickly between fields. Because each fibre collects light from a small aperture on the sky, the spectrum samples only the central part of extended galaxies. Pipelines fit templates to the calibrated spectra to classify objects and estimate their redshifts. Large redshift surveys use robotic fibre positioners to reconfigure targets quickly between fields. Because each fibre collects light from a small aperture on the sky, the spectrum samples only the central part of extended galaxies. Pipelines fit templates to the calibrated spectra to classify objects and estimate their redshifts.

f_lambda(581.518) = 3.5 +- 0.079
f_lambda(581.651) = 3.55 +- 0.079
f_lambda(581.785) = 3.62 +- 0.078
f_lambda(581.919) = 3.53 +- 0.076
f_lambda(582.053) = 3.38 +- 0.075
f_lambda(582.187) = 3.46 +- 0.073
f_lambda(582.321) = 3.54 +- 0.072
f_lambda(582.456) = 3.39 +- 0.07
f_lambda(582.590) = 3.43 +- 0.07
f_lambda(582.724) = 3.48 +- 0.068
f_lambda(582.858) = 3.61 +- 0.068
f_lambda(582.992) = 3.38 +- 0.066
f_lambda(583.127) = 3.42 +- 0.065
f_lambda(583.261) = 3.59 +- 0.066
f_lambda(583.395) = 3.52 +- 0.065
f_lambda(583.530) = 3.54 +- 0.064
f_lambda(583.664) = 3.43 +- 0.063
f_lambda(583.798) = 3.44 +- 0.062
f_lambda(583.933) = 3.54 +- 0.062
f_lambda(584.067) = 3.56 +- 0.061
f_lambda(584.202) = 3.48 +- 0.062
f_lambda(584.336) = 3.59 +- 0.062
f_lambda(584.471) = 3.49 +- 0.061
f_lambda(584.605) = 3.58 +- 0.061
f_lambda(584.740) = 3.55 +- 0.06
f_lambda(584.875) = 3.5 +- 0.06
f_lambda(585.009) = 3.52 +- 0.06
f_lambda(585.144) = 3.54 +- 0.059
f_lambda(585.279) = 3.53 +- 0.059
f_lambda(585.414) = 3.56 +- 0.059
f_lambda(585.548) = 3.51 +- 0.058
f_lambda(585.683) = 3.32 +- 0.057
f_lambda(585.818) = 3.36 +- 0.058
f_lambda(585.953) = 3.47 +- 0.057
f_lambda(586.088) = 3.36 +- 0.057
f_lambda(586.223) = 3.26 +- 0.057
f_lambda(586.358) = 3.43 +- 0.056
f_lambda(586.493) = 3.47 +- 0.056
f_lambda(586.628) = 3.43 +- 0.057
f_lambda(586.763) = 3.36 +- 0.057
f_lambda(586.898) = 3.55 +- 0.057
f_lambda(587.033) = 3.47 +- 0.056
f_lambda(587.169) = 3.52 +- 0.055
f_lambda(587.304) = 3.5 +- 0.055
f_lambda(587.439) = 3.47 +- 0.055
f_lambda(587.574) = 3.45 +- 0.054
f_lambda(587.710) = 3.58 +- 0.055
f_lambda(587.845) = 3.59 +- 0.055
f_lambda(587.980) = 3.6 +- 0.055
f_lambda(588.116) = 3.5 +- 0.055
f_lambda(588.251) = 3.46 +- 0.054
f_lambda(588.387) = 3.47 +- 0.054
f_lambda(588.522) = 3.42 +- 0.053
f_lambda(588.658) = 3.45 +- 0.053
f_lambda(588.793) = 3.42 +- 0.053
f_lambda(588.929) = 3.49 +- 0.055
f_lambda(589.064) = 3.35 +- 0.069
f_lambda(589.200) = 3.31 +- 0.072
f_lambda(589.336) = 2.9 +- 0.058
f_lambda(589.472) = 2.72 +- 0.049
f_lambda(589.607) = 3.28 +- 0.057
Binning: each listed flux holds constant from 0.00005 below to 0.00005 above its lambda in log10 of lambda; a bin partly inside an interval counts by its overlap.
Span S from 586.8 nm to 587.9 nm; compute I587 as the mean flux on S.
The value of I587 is 3.51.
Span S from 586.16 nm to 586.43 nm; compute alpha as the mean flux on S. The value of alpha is 3.35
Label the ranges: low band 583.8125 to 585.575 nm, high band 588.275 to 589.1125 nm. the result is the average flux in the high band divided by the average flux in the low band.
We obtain 1.0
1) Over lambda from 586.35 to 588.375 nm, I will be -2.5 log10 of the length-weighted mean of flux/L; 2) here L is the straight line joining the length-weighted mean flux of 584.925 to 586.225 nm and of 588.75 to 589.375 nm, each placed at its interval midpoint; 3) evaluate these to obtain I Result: -0.04 mag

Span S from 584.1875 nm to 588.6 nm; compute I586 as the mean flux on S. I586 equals 3.48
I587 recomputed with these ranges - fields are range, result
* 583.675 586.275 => 3.48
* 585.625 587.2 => 3.41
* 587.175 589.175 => 3.48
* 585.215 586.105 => 3.45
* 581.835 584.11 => 3.48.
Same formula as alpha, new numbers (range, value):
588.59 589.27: 3.4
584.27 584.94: 3.54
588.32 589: 3.45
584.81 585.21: 3.52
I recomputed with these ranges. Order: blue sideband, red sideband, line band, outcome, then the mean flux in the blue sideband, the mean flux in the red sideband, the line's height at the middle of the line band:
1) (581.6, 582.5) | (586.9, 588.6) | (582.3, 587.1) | 0.01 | 3.49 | 3.5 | 3.5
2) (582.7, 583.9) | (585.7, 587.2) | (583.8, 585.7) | -0.02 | 3.49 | 3.42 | 3.46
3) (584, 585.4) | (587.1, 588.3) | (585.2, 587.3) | 0.03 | 3.53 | 3.52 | 3.53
